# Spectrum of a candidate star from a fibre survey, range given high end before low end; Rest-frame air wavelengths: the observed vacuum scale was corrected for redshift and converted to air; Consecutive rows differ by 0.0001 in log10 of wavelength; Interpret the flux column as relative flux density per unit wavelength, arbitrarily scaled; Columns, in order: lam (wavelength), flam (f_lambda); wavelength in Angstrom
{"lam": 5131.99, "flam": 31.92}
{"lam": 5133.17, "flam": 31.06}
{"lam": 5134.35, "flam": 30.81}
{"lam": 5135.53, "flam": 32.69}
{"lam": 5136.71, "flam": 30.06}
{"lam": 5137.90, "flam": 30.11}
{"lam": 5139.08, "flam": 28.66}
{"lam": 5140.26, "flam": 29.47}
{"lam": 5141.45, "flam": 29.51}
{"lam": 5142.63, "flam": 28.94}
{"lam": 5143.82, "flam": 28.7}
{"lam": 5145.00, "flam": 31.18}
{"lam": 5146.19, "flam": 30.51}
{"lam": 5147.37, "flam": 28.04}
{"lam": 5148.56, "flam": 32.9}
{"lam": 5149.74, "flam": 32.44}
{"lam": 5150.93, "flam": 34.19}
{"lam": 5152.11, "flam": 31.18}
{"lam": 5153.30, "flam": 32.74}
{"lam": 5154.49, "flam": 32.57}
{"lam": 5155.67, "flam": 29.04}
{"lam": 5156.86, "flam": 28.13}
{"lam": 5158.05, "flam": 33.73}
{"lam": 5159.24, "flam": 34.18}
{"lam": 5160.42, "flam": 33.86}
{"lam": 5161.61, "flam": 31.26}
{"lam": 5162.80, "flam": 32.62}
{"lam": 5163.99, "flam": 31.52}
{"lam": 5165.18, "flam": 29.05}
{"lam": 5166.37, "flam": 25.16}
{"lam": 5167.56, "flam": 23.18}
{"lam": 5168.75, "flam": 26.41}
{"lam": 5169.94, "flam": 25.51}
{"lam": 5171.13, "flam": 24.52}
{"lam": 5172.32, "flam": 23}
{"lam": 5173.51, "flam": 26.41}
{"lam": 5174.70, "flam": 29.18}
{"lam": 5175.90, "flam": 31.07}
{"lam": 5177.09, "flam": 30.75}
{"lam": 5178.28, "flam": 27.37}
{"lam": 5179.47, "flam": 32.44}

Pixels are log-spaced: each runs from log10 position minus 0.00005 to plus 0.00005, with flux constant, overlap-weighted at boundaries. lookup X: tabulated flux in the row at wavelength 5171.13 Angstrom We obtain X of 24.52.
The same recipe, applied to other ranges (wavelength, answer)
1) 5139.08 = 28.66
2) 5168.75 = 26.41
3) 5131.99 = 31.92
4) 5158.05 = 33.73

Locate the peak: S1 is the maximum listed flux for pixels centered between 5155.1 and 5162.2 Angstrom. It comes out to 34.18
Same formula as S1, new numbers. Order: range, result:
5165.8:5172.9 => 26.41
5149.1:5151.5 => 34.19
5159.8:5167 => 33.86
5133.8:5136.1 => 32.69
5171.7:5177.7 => 31.07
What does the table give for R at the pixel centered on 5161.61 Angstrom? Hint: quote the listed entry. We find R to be 31.26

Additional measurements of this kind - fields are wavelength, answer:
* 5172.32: 23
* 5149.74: 32.44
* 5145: 31.18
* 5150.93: 34.19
